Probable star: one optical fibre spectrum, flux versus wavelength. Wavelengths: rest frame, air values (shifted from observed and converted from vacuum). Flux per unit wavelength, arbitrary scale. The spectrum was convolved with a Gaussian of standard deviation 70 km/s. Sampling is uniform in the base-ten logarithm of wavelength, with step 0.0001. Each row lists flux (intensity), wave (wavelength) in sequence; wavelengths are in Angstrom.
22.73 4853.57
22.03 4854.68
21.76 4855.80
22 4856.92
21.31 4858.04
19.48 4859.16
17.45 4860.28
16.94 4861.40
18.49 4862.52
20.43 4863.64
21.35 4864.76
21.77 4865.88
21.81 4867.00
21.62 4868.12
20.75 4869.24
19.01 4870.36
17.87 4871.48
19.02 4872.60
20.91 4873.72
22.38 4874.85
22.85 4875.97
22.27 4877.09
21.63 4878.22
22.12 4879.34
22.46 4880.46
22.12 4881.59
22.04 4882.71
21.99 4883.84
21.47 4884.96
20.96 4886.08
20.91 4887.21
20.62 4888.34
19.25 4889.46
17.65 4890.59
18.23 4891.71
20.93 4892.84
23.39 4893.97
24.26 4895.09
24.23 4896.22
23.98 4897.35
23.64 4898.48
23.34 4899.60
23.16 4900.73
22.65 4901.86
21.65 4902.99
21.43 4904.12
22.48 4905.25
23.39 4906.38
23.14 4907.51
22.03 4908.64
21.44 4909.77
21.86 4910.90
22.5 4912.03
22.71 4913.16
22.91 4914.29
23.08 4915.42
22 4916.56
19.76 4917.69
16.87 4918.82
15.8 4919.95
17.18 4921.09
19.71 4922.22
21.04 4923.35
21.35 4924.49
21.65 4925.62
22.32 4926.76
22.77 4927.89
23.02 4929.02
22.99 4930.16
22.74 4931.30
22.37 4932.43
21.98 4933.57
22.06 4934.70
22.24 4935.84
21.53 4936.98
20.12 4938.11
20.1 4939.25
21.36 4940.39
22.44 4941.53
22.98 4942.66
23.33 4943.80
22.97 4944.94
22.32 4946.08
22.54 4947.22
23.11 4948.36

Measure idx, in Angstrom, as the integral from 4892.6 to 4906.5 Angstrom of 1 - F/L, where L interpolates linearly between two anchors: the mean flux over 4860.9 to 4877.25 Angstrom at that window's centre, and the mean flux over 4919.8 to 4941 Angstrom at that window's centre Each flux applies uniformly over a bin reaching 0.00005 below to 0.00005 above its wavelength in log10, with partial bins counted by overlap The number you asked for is -1.4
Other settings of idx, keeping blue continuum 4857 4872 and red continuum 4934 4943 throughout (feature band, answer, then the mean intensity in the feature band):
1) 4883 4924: -1.3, 21.4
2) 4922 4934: -0.4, 22.1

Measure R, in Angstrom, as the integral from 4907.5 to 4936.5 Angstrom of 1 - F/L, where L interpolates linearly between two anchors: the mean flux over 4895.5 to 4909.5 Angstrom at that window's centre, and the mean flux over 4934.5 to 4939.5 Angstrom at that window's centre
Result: 0.7 Angstrom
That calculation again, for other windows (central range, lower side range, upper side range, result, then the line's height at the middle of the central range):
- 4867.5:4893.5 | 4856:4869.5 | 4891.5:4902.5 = 1.0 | 21.7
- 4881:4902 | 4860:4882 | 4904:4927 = -0.9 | 20.9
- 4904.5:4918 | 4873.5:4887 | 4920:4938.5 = -0.4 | 21.6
